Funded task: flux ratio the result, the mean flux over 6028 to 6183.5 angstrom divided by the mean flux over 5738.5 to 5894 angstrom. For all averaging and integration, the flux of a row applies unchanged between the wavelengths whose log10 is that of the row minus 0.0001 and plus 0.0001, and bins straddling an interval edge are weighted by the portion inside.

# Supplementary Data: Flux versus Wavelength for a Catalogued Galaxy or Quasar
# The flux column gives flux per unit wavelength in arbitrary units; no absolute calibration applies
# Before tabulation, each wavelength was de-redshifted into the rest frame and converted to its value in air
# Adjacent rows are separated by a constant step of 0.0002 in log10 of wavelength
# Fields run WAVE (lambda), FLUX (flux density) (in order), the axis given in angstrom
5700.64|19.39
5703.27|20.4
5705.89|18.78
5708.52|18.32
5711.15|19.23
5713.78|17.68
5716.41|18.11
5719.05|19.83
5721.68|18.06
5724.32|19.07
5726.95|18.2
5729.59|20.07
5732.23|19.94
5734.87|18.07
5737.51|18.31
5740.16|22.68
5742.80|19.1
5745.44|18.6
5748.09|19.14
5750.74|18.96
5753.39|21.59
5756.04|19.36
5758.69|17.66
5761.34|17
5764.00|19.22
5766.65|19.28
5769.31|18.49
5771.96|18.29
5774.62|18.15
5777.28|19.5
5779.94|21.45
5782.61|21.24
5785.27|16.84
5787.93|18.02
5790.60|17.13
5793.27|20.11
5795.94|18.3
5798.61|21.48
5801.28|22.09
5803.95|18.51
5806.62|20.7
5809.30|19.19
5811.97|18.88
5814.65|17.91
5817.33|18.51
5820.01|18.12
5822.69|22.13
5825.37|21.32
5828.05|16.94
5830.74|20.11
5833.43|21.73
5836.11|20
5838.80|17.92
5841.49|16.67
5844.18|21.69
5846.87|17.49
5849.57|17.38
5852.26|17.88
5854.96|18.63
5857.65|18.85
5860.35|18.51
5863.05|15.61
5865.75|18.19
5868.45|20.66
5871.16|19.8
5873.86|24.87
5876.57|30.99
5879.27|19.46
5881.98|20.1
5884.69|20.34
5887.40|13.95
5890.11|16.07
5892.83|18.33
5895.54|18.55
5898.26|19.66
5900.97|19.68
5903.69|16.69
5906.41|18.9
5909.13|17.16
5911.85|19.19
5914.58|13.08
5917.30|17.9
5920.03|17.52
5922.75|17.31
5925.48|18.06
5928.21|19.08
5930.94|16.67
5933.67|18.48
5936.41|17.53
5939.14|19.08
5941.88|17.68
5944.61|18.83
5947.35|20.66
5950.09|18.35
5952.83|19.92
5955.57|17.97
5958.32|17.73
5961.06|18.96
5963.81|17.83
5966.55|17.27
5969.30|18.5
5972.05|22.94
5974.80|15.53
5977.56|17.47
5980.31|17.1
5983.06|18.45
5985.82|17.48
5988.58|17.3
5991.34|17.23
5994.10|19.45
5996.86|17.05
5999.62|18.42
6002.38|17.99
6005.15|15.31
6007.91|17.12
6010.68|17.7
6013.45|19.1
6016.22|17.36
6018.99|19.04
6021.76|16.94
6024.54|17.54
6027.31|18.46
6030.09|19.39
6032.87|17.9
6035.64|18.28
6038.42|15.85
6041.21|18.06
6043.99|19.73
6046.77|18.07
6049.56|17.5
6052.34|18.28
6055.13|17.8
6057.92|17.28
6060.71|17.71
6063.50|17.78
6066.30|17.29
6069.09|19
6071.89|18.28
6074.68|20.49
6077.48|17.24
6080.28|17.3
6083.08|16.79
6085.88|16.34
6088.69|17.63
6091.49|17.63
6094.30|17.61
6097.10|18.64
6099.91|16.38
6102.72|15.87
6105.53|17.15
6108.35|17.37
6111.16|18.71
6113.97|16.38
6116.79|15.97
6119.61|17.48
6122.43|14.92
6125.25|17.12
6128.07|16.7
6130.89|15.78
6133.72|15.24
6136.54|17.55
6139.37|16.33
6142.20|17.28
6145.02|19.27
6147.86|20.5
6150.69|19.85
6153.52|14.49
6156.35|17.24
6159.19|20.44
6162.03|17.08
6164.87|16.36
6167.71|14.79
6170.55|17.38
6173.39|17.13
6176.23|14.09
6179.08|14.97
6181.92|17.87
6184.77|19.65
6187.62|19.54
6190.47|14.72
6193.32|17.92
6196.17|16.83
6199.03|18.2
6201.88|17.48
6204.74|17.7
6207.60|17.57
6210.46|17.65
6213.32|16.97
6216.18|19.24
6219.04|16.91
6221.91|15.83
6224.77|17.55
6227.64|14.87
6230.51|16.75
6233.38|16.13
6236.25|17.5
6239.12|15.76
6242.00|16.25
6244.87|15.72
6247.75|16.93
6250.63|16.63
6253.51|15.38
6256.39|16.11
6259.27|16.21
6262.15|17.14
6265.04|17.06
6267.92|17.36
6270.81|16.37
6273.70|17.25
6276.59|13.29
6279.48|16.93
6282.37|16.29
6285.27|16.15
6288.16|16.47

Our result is 0.90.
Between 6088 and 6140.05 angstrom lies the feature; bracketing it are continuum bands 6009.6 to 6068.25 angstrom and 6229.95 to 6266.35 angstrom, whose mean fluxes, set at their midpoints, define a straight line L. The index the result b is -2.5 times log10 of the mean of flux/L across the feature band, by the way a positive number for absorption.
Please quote 0.035 mag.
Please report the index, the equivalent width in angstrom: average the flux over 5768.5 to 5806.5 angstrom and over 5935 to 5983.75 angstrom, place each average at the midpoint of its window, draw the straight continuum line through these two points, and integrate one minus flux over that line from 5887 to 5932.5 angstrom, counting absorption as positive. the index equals 2.7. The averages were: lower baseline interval 19.3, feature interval 17.6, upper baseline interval 18.4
